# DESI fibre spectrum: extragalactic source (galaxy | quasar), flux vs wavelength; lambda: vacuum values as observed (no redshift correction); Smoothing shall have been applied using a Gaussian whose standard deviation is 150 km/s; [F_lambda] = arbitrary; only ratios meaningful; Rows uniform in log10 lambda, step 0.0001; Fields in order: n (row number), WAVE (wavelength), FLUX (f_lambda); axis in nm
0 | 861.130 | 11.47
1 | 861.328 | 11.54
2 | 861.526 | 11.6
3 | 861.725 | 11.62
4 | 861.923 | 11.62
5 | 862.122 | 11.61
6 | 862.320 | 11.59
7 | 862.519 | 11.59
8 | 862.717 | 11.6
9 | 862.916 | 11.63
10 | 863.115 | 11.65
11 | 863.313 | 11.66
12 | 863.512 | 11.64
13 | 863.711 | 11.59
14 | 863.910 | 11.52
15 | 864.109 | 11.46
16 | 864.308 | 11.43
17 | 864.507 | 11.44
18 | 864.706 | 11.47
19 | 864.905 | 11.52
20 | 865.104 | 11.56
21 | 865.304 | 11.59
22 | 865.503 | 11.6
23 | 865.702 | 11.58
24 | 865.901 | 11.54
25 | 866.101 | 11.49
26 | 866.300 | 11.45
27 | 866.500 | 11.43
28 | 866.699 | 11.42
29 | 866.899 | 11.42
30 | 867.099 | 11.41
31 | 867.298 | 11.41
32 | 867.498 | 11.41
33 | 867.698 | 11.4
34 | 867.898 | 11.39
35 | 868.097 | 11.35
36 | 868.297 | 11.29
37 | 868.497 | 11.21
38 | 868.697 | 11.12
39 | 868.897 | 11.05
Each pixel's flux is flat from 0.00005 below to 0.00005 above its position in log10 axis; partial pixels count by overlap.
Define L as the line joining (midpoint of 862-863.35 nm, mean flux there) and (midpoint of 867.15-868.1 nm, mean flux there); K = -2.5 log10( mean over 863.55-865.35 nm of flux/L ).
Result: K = 0.00 mag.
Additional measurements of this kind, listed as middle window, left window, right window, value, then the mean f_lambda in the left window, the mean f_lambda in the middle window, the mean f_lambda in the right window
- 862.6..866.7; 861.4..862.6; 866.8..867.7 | -0.004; 11.6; 11.5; 11.4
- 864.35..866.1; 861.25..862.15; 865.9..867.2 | -0.004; 11.6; 11.5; 11.4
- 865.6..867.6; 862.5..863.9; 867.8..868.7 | -0.005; 11.6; 11.5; 11.3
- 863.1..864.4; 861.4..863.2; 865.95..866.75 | -0.001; 11.6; 11.6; 11.5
